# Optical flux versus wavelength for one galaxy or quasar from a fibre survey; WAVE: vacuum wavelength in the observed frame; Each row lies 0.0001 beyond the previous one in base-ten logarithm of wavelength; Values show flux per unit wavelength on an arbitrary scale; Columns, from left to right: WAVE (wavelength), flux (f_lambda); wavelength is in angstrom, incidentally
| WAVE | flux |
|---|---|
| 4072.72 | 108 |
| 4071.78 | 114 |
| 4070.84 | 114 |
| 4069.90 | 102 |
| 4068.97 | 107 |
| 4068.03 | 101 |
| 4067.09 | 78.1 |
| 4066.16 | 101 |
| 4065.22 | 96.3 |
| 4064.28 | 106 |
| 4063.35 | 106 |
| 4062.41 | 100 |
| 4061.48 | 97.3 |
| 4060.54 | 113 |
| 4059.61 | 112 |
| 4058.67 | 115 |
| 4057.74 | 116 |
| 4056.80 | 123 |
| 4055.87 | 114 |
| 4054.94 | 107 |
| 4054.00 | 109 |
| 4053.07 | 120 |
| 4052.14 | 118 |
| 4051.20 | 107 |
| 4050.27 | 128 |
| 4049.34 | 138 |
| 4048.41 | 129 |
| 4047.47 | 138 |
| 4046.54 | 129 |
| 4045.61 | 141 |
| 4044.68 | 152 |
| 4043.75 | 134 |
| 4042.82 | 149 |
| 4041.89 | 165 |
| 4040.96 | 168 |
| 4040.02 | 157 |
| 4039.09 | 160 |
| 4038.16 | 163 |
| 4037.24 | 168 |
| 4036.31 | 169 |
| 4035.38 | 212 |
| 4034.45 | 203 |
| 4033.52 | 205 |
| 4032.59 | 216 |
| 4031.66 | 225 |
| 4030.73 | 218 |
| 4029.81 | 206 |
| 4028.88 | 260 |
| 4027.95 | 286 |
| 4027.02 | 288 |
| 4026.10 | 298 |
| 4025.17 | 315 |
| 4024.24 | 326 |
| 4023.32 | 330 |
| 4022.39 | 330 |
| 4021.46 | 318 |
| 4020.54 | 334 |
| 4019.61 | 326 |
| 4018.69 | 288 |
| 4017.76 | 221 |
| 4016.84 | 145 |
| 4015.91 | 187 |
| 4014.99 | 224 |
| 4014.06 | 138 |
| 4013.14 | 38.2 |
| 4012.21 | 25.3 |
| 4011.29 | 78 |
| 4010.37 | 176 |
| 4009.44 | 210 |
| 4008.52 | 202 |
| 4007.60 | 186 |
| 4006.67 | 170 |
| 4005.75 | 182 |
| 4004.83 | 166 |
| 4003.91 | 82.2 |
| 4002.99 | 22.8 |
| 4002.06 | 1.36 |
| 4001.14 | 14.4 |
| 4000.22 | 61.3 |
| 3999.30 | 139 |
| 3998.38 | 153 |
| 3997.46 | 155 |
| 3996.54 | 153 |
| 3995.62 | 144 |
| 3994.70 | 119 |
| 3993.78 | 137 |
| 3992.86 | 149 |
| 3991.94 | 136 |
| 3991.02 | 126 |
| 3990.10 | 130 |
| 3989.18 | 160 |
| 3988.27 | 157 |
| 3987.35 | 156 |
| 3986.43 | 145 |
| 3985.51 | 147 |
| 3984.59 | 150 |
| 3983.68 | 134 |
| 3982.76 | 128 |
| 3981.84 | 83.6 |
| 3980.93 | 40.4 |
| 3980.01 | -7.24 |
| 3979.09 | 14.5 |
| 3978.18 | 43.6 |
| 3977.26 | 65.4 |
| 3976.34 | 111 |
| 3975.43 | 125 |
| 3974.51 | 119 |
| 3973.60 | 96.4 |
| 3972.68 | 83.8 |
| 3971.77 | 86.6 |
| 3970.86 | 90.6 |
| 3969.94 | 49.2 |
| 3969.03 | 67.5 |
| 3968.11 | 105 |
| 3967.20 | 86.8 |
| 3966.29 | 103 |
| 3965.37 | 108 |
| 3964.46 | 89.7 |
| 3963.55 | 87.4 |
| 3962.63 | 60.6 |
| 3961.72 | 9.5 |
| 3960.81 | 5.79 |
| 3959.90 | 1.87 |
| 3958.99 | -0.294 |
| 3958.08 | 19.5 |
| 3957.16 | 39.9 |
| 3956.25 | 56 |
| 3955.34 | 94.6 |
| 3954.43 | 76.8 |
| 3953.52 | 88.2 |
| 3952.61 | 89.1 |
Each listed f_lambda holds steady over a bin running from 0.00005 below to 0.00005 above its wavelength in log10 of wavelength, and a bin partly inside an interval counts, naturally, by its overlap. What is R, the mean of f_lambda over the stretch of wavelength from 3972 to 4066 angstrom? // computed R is 152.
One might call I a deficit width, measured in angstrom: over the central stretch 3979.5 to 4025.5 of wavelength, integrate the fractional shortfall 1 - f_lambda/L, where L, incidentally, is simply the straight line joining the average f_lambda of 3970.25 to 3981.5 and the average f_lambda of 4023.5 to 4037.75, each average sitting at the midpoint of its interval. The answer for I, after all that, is -0.6 angstrom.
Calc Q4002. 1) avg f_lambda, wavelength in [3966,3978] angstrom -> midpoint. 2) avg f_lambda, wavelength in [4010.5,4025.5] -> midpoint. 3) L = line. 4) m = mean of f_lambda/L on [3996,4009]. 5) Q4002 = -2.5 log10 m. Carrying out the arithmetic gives 0.433 mag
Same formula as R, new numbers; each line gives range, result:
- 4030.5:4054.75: 157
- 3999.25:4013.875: 109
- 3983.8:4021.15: 149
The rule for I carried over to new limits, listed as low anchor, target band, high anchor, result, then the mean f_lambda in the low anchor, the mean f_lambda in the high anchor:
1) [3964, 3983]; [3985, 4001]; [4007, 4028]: 0.63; 79.9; 228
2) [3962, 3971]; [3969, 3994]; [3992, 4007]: -1.43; 83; 116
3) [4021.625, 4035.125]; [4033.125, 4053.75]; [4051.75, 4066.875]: 4.09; 265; 109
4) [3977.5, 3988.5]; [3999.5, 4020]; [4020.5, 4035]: 6.42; 97.4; 270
